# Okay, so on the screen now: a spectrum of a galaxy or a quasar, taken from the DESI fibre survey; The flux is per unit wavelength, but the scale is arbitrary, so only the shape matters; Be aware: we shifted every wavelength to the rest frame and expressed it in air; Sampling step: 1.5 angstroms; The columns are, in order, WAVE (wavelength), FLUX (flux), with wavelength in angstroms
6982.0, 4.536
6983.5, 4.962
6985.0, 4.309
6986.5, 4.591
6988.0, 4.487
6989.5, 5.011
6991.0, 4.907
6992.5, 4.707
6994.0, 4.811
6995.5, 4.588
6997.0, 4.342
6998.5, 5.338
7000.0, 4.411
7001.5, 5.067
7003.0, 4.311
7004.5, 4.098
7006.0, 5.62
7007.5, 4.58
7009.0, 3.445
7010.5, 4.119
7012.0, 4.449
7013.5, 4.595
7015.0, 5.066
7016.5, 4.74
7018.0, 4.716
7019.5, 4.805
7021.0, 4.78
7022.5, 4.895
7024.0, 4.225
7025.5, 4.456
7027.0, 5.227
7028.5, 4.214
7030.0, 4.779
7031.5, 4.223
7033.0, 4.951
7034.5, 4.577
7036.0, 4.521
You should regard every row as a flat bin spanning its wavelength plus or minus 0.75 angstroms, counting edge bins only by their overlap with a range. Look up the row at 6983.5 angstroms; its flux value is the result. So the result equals 4.962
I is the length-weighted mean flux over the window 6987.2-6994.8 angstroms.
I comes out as 4.78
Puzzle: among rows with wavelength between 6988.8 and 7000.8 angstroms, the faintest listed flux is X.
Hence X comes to 4.342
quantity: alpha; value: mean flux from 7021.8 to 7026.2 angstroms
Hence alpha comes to 4.52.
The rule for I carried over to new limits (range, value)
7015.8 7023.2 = 4.79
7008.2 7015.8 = 4.34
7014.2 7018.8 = 4.84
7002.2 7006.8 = 4.68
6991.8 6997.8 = 4.62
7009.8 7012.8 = 4.29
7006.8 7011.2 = 4.04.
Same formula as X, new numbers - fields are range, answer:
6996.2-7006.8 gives 4.098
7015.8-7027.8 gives 4.225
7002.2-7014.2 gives 3.445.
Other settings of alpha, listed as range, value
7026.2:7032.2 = 4.61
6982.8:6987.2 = 4.62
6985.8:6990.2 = 4.69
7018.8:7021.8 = 4.79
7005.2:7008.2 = 5.09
